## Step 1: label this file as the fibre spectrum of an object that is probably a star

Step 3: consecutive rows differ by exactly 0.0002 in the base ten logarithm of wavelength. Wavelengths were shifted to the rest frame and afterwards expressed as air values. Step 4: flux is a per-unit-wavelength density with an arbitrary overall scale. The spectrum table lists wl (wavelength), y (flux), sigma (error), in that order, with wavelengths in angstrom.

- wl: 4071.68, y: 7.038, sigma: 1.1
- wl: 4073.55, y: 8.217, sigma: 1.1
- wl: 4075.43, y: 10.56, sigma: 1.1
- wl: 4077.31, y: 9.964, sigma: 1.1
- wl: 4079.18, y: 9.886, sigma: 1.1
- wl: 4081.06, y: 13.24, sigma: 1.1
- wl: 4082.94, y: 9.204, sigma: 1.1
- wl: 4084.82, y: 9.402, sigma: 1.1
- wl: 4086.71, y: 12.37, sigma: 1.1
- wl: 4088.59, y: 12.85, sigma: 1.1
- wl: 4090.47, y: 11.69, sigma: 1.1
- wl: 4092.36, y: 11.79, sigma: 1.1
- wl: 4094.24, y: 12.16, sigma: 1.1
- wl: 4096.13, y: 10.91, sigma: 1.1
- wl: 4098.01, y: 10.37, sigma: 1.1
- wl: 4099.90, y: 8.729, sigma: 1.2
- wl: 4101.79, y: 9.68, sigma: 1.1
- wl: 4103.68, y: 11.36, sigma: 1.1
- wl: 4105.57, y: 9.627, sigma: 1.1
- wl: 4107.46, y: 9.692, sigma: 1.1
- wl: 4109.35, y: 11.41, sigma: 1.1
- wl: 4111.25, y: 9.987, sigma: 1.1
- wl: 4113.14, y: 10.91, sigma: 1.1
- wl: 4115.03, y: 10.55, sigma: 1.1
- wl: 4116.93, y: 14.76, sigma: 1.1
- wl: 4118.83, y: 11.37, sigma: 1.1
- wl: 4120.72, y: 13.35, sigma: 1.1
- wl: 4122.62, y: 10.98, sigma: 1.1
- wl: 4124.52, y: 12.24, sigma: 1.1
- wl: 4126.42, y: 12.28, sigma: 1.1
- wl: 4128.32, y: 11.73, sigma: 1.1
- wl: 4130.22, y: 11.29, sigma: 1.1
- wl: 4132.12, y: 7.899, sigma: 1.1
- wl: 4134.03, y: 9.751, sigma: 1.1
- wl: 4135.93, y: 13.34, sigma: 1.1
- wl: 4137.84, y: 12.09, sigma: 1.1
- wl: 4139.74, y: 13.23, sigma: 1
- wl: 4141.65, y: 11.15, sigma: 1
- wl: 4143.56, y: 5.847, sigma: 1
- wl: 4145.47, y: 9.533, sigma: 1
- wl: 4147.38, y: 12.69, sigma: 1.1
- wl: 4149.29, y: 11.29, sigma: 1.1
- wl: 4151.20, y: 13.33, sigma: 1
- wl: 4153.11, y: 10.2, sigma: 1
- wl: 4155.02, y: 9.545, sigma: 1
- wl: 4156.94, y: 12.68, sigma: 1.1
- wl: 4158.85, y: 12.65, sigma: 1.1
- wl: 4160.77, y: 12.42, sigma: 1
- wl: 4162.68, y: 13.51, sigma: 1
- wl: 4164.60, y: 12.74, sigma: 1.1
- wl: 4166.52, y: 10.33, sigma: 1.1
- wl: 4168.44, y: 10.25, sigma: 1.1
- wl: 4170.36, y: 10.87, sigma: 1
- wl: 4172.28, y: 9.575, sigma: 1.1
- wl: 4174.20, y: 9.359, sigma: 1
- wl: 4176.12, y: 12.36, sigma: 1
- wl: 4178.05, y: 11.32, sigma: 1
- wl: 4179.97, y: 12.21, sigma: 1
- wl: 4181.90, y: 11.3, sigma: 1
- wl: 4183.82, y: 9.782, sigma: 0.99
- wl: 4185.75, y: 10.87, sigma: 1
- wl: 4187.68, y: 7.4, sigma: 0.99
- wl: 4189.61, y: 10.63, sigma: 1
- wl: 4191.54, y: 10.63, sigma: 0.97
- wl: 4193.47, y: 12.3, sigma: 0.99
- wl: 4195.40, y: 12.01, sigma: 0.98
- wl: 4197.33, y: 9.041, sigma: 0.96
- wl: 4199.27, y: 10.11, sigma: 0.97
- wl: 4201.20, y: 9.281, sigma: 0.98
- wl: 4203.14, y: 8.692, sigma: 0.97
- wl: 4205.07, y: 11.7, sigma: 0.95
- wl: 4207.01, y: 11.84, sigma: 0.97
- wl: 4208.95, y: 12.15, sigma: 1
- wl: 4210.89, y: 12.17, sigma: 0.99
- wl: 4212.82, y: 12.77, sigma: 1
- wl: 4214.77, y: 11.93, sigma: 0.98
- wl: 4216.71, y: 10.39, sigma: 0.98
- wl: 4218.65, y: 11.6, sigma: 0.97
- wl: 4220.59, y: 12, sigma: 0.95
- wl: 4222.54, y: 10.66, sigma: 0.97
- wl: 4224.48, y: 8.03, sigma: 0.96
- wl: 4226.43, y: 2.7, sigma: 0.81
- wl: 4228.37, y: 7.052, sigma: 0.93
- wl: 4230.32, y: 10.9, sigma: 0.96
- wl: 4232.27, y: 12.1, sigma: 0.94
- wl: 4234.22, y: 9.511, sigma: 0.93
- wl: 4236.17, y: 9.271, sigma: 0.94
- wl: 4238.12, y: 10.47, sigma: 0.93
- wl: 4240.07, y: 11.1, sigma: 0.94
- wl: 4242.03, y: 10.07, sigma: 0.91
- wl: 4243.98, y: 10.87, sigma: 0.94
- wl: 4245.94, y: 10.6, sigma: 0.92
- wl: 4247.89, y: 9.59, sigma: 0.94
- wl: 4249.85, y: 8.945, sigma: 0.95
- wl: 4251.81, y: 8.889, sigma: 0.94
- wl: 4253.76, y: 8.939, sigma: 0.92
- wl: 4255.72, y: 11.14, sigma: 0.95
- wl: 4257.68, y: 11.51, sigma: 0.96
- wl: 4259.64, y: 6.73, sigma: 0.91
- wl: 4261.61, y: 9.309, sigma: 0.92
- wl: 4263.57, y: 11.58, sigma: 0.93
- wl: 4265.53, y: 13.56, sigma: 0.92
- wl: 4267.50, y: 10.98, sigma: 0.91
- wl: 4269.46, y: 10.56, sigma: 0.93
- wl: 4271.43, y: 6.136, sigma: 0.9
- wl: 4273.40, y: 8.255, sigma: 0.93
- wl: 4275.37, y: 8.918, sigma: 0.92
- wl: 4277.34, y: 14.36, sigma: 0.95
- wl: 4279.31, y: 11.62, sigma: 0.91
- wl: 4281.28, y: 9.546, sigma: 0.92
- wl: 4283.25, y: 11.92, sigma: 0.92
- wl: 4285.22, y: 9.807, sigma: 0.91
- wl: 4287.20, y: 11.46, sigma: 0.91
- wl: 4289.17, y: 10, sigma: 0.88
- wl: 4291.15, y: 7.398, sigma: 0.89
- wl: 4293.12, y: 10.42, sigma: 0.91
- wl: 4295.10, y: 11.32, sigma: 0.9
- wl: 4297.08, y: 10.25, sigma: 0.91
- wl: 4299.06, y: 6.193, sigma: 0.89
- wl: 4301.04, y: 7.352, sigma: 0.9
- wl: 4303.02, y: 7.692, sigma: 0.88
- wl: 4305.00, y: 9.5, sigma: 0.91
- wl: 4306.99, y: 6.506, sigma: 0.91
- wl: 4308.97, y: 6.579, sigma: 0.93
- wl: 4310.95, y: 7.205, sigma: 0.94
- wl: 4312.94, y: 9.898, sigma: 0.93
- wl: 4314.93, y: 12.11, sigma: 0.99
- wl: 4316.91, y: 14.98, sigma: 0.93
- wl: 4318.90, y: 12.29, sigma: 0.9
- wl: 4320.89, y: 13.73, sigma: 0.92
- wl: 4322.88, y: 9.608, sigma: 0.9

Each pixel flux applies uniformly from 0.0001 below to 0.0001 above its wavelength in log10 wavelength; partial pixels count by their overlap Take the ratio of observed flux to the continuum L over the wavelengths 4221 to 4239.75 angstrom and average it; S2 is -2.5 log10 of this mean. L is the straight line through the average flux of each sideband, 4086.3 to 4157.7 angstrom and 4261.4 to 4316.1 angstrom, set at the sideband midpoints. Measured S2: 0.12 mag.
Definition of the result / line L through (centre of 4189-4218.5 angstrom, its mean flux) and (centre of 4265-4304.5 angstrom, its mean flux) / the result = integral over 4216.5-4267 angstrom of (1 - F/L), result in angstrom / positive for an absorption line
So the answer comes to 2.7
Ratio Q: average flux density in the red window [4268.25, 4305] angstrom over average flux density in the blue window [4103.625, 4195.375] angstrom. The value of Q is 0.9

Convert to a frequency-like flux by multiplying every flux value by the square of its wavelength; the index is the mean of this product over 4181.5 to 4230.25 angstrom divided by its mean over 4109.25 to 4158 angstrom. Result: 0.94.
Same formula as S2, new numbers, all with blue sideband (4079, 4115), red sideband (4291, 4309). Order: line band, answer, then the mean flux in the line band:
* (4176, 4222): -0.14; 11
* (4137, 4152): -0.09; 11.1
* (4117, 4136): -0.10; 11.5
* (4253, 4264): -0.10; 9.8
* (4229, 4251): -0.12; 10.2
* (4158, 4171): -0.18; 11.8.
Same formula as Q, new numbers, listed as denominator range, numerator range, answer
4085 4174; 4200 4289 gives 0.92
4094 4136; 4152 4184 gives 1.03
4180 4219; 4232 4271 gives 0.94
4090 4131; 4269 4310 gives 0.83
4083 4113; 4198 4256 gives 0.94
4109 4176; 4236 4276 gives 0.88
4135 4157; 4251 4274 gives 0.88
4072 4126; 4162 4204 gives 0.97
